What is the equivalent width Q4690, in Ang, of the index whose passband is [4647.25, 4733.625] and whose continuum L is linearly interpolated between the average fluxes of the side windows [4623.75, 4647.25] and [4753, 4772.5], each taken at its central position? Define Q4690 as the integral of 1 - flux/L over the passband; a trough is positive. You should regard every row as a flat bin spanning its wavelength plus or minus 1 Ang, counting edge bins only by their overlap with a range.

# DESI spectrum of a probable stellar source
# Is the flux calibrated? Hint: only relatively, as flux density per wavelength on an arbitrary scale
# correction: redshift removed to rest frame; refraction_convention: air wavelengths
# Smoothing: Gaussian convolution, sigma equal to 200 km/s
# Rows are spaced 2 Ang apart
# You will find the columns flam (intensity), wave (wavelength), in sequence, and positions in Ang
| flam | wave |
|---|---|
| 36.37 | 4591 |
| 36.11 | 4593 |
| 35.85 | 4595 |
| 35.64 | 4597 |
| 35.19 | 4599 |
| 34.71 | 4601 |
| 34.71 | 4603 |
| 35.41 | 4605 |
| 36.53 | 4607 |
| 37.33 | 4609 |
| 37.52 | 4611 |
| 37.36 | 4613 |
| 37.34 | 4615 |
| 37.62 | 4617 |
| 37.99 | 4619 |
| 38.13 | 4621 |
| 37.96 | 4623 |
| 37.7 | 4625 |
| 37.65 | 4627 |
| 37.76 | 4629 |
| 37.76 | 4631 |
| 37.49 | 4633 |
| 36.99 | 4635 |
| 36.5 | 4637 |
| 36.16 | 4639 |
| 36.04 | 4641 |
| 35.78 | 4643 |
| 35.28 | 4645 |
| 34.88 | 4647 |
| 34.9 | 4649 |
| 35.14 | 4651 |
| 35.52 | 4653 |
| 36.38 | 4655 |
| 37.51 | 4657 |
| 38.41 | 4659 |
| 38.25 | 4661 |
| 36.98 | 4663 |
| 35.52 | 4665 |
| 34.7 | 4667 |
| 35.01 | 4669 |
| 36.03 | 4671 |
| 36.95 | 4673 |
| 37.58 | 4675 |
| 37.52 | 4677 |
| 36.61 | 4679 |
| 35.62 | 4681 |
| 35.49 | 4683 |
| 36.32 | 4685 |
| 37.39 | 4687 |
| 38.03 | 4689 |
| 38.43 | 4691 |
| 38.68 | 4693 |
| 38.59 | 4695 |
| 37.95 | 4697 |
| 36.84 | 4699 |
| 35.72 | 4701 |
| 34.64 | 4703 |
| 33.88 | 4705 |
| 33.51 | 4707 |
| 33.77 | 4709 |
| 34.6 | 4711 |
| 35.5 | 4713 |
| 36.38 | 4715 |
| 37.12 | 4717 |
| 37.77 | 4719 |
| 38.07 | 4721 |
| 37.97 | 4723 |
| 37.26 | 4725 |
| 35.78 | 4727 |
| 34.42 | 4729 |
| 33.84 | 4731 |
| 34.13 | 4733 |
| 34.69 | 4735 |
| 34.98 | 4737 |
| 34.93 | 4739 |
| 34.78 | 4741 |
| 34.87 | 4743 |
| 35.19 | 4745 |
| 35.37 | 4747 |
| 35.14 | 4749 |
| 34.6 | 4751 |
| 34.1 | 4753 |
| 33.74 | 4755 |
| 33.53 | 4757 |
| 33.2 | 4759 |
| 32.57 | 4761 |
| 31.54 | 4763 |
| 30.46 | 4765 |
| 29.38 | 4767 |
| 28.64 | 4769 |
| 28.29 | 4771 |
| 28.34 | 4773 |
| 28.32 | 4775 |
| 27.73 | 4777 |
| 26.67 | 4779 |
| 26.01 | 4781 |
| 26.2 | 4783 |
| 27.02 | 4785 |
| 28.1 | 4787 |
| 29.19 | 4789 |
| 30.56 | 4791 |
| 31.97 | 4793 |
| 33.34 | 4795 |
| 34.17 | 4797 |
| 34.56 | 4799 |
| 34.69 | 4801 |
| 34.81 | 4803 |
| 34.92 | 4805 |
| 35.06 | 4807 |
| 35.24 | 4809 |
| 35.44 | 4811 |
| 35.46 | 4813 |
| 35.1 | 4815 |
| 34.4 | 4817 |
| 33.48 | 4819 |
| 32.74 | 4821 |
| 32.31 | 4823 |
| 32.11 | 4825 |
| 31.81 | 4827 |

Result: -4.8 Ang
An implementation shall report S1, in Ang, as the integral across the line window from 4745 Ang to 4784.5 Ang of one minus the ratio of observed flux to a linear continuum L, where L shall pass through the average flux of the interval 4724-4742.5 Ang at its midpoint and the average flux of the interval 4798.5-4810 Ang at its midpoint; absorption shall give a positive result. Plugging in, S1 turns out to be 4.7 Ang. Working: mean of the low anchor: 35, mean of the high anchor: 34.9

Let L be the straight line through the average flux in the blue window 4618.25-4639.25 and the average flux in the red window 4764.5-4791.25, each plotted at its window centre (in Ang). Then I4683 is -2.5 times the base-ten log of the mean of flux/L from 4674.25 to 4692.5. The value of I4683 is -0.09 mag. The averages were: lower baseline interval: 37.5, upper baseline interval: 28.1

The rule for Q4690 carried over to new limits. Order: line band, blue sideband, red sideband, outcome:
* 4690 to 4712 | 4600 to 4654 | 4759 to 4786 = -2.33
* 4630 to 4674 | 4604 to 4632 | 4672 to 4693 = 1.14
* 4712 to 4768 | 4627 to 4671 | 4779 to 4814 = -1.67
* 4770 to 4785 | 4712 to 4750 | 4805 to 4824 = 3.27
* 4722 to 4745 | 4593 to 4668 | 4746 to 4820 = -1.24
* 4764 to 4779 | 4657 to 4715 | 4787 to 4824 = 2.53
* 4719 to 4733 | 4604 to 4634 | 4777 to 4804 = -1.31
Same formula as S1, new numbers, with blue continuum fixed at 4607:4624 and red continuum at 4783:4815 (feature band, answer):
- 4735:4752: -0.35 Ang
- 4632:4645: 0.21 Ang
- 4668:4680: -0.18 Ang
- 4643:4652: 0.40 Ang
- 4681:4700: -0.95 Ang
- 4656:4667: -0.21 Ang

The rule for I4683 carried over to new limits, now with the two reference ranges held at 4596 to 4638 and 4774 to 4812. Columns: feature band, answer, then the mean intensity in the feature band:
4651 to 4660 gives -0.032 mag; 36.8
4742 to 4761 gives -0.056 mag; 34.3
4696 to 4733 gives -0.063 mag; 35.8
